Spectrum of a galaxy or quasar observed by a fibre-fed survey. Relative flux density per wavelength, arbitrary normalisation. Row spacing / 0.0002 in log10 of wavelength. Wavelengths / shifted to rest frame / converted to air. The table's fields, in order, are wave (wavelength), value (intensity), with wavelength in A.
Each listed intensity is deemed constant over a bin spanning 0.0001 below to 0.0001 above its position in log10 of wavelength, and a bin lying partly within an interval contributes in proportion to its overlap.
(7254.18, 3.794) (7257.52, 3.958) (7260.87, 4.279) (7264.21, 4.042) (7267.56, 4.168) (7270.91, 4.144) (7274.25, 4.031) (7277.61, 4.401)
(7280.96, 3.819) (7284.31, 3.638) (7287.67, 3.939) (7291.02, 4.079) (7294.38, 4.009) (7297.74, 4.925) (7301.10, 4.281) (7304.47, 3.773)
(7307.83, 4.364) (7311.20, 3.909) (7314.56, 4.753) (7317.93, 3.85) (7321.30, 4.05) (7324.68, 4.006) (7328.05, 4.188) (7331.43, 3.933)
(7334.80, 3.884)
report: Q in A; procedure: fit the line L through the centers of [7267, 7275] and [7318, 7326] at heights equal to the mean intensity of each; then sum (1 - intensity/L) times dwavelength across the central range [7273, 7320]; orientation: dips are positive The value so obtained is -0.85 A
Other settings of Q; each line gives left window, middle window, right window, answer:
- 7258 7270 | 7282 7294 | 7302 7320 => 0.7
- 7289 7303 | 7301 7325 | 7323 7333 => 0.3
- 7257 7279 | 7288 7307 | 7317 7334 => -0.6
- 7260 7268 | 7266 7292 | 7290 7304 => 1.1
